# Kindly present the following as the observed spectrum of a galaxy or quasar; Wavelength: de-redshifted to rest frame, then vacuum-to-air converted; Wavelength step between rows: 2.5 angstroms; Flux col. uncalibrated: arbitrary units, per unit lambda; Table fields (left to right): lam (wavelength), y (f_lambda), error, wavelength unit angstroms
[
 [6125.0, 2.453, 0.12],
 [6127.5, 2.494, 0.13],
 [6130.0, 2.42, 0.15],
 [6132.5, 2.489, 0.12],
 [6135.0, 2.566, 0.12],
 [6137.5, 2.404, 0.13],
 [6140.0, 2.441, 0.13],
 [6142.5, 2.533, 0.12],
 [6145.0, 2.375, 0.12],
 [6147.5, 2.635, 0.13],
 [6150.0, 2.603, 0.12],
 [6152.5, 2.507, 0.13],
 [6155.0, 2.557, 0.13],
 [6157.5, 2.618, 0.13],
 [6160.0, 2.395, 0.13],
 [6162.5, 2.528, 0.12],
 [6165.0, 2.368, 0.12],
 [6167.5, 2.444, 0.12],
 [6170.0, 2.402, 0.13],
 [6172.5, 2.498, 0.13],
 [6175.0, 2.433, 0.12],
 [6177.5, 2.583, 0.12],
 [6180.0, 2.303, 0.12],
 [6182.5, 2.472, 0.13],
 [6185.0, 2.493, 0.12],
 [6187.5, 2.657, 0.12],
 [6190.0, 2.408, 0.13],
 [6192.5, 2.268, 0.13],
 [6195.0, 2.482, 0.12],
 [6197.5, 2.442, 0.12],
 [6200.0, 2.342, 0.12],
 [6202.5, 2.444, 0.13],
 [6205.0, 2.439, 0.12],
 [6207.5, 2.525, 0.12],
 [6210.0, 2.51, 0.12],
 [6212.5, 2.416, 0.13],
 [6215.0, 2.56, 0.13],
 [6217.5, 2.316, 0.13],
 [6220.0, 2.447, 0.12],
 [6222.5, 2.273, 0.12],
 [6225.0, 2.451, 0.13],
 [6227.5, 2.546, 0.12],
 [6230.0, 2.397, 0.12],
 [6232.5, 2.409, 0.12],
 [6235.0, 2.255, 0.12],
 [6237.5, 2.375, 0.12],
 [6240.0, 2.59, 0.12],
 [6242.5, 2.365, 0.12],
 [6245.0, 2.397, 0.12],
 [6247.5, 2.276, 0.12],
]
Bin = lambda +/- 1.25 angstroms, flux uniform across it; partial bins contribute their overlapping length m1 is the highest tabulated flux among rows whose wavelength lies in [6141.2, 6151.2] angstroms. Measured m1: 2.635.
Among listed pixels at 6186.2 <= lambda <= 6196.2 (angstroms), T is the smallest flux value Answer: 2.268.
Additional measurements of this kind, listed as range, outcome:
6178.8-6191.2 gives 2.303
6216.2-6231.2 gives 2.273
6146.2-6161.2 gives 2.395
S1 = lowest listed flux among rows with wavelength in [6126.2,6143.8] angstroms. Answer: 2.404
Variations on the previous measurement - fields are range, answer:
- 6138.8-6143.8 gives 2.441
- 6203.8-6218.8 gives 2.316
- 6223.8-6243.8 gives 2.255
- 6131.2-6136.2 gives 2.489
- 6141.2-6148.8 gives 2.375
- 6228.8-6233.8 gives 2.397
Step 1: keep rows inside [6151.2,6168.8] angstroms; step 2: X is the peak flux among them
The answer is 2.618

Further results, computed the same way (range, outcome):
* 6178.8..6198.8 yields 2.657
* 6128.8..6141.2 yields 2.566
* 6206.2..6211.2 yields 2.525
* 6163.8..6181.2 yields 2.583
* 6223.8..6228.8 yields 2.546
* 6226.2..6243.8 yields 2.59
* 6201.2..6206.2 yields 2.444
